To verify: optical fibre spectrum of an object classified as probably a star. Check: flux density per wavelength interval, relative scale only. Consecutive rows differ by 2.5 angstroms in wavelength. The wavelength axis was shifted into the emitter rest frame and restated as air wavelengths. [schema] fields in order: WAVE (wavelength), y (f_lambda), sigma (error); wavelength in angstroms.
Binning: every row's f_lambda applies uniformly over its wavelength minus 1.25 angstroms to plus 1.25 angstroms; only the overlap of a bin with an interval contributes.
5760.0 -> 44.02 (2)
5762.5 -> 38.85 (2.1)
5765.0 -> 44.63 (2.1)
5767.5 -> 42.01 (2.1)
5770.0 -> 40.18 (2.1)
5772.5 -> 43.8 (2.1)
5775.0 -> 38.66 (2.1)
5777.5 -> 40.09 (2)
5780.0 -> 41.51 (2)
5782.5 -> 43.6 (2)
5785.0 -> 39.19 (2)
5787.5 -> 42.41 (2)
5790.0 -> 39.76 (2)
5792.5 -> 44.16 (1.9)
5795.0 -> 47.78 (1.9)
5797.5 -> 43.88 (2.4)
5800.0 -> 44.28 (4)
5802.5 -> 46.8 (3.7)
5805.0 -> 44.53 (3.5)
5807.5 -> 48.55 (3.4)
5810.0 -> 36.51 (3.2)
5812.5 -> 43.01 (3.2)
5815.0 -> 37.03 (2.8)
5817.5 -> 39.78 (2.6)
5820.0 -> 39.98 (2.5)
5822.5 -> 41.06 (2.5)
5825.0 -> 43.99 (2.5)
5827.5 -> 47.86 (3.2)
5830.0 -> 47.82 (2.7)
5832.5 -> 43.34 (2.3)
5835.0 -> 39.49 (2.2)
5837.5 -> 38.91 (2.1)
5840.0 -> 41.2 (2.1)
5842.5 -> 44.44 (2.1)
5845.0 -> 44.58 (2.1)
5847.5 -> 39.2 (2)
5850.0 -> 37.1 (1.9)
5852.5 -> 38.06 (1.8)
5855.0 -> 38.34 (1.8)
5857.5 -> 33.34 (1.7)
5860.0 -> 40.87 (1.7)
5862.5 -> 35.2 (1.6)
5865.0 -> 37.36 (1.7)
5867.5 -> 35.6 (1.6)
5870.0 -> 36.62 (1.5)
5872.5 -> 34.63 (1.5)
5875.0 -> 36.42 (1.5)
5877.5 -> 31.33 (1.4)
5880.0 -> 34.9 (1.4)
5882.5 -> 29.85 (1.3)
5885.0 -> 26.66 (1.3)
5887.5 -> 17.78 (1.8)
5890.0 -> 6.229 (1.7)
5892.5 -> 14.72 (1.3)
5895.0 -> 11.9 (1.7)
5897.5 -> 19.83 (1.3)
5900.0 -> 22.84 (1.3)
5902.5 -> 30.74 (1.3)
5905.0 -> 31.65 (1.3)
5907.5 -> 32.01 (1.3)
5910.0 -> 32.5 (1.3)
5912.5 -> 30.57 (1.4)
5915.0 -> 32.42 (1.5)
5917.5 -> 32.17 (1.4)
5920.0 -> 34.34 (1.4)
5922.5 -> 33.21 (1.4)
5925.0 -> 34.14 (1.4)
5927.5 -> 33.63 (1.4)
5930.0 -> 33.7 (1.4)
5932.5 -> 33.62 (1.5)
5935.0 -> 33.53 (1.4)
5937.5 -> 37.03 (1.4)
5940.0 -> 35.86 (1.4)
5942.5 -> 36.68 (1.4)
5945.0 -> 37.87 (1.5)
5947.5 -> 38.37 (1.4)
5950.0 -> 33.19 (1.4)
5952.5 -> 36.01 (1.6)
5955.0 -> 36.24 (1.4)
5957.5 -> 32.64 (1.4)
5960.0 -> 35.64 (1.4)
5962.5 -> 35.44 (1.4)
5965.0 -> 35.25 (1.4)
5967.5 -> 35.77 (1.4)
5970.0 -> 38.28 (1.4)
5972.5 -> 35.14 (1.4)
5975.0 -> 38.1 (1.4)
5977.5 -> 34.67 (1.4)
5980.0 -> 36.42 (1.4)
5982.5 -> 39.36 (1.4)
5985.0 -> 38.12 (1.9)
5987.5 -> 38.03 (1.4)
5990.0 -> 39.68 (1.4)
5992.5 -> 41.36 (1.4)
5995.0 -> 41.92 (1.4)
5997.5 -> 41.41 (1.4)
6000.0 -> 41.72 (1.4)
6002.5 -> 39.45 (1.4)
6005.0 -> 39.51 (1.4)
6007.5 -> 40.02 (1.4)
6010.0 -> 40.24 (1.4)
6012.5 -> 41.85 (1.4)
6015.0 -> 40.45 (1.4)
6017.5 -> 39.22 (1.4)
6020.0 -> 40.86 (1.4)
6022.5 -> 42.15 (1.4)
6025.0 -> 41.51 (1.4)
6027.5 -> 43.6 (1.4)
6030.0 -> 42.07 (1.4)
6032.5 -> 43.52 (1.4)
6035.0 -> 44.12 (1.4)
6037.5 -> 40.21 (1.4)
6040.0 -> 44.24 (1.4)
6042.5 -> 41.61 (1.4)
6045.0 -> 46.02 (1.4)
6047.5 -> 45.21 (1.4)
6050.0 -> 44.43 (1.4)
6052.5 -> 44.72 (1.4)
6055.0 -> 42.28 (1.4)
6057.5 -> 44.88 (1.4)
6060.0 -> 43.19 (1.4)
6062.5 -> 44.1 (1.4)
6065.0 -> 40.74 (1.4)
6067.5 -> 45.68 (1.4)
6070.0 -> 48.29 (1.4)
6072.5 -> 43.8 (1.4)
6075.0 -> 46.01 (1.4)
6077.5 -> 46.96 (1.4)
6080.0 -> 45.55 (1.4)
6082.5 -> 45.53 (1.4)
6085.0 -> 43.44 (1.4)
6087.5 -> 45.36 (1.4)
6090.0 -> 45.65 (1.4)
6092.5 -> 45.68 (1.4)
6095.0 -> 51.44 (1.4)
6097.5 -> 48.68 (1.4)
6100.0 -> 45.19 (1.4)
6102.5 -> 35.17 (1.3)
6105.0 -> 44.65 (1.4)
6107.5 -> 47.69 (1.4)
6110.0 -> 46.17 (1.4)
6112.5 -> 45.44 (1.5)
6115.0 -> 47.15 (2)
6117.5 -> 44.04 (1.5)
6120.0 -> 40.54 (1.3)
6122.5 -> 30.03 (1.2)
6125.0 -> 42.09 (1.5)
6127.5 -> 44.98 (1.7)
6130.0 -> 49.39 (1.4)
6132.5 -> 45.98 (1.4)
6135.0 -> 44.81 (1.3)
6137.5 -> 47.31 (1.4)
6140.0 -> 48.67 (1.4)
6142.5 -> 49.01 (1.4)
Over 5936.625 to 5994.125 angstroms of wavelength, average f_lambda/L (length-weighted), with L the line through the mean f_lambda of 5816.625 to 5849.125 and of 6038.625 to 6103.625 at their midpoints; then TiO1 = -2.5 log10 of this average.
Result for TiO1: 0.19 mag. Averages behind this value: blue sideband 42.4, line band 36.8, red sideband 44.8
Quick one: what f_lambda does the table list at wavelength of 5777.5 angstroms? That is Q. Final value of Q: 40.09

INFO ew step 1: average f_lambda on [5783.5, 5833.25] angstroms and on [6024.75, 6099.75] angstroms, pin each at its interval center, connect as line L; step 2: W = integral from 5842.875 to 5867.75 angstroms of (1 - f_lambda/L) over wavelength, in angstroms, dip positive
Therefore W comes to 2.9 angstroms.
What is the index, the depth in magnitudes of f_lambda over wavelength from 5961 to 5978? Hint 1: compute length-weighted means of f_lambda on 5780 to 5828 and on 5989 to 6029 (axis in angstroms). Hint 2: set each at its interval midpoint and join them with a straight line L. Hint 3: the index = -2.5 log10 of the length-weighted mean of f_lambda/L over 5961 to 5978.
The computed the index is 0.144 mag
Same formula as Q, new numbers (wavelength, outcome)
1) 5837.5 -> 38.91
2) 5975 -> 38.1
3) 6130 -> 49.39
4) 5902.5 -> 30.74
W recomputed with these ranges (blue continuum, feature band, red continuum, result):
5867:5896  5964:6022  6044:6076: -2.1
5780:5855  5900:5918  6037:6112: 5.0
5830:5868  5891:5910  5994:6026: 7.7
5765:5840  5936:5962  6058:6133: 4.5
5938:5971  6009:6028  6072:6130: -0.7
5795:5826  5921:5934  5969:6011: 2.1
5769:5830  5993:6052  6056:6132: 2.8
